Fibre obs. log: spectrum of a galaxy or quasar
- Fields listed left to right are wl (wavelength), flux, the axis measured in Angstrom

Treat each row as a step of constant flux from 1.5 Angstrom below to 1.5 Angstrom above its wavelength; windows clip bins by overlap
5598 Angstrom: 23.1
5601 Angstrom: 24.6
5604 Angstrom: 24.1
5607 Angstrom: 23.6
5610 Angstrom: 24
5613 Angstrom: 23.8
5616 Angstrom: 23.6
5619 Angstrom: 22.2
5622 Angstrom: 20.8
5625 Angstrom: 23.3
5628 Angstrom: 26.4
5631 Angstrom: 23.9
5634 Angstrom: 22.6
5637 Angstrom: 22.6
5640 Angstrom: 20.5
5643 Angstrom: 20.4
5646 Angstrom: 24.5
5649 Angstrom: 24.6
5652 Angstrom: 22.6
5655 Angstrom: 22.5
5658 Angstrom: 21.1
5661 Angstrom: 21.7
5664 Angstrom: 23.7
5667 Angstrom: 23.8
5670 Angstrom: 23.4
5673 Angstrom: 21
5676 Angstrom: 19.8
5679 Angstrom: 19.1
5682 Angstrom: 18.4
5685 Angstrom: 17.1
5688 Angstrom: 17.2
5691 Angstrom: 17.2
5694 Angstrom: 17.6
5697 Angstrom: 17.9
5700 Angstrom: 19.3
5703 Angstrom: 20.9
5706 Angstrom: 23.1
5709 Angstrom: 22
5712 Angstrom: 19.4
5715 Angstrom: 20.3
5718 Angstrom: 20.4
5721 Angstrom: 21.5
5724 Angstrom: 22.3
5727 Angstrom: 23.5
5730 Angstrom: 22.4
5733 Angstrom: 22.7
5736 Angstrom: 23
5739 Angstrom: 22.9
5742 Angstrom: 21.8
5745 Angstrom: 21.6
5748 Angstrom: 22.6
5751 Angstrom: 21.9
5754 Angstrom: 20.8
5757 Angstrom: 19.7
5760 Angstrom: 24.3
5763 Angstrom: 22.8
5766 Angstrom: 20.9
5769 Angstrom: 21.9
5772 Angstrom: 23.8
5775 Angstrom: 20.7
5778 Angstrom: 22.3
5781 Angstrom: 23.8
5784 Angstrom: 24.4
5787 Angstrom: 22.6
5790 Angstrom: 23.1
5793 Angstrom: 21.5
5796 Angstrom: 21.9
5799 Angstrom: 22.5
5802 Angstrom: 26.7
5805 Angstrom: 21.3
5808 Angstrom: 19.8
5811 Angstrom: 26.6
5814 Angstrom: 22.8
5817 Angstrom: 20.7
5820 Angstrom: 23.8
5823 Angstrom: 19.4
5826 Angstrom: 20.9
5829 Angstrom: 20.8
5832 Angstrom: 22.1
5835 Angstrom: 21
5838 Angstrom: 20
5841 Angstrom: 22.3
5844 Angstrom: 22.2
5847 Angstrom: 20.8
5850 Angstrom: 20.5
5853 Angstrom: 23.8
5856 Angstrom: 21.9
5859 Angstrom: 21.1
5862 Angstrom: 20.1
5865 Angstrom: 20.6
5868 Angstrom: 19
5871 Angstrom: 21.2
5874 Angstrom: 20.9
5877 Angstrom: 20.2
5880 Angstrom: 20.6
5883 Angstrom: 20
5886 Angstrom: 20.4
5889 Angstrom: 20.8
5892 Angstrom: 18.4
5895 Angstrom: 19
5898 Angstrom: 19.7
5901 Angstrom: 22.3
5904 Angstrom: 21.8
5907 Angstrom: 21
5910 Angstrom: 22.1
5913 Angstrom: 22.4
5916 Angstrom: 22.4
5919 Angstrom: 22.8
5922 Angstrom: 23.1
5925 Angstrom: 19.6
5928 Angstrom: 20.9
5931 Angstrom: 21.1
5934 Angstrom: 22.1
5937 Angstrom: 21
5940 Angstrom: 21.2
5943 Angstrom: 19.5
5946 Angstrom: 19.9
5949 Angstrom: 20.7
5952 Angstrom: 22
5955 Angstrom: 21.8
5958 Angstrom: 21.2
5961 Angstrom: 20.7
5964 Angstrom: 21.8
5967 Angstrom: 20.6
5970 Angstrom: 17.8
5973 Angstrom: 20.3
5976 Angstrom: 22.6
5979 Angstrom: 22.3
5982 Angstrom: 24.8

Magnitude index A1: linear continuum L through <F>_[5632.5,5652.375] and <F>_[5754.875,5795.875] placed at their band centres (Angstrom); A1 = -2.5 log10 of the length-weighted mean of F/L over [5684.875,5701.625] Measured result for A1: 0.25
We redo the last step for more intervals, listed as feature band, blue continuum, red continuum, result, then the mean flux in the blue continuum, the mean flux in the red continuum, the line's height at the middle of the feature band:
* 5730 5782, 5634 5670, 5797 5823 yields 0.025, 22.6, 22.8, 22.7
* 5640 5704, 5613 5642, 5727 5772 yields 0.100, 22.9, 22.2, 22.6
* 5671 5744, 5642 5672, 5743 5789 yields 0.106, 22.8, 22.3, 22.6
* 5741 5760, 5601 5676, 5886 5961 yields 0.029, 22.9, 21.1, 22.2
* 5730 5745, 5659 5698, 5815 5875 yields -0.109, 19.9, 21.2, 20.3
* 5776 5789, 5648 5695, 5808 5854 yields -0.085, 20.7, 21.8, 21.4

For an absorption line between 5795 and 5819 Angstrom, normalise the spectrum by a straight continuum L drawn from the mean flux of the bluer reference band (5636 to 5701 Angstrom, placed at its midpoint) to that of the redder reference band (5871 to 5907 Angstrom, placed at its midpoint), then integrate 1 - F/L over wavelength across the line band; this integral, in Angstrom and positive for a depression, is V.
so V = -2.7 Angstrom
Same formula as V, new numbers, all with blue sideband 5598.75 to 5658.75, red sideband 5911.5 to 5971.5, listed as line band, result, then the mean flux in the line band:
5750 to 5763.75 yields 0.3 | 21.9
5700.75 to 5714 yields 0.8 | 21.2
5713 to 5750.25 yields 0.7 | 22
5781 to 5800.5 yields -0.6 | 22.8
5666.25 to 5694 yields 4.1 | 19.4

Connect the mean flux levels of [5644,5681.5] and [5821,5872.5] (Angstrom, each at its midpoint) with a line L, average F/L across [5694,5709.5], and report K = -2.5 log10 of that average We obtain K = 0.09 mag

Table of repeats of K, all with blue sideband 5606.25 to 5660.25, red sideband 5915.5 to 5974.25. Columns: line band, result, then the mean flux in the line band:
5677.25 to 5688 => 0.242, 18.1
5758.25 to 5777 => -0.013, 22.4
